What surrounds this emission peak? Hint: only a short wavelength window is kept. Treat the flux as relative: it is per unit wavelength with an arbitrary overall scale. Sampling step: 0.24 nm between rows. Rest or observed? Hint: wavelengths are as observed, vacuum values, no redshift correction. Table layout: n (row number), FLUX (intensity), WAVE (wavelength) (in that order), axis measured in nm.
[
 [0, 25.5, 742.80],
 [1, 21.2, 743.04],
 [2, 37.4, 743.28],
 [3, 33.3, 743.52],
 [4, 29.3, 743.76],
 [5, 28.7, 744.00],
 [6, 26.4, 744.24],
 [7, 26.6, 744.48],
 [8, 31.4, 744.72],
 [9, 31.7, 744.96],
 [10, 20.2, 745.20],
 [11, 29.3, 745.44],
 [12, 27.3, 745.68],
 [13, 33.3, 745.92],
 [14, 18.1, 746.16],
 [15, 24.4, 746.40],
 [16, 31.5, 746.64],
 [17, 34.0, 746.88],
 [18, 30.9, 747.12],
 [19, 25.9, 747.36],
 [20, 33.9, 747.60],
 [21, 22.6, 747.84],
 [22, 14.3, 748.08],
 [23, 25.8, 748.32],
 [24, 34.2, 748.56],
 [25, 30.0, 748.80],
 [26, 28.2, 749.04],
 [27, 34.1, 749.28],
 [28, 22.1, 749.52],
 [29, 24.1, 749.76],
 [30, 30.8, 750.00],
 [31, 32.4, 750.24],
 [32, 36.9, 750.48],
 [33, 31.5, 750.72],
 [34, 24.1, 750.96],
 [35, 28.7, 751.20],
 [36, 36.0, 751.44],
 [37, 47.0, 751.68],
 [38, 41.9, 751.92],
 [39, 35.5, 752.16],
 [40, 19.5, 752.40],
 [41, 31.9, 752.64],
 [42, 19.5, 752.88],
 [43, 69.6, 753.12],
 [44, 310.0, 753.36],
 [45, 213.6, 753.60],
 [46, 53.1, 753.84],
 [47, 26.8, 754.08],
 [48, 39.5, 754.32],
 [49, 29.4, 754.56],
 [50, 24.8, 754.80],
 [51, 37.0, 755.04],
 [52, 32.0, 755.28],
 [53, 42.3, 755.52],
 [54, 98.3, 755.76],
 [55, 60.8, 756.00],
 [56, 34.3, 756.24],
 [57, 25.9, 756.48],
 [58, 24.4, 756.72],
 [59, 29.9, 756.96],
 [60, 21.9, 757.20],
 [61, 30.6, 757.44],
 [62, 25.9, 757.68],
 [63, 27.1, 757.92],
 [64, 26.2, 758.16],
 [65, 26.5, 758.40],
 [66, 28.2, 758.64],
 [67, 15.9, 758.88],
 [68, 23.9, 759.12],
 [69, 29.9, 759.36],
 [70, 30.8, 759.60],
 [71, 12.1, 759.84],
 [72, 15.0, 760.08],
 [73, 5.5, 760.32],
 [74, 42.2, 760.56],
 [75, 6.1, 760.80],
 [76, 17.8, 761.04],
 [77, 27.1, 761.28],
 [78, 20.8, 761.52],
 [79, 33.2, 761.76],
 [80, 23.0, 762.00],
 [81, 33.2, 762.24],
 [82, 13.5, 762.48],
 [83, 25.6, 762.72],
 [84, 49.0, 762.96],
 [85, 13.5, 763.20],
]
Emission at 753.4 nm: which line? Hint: H-alpha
